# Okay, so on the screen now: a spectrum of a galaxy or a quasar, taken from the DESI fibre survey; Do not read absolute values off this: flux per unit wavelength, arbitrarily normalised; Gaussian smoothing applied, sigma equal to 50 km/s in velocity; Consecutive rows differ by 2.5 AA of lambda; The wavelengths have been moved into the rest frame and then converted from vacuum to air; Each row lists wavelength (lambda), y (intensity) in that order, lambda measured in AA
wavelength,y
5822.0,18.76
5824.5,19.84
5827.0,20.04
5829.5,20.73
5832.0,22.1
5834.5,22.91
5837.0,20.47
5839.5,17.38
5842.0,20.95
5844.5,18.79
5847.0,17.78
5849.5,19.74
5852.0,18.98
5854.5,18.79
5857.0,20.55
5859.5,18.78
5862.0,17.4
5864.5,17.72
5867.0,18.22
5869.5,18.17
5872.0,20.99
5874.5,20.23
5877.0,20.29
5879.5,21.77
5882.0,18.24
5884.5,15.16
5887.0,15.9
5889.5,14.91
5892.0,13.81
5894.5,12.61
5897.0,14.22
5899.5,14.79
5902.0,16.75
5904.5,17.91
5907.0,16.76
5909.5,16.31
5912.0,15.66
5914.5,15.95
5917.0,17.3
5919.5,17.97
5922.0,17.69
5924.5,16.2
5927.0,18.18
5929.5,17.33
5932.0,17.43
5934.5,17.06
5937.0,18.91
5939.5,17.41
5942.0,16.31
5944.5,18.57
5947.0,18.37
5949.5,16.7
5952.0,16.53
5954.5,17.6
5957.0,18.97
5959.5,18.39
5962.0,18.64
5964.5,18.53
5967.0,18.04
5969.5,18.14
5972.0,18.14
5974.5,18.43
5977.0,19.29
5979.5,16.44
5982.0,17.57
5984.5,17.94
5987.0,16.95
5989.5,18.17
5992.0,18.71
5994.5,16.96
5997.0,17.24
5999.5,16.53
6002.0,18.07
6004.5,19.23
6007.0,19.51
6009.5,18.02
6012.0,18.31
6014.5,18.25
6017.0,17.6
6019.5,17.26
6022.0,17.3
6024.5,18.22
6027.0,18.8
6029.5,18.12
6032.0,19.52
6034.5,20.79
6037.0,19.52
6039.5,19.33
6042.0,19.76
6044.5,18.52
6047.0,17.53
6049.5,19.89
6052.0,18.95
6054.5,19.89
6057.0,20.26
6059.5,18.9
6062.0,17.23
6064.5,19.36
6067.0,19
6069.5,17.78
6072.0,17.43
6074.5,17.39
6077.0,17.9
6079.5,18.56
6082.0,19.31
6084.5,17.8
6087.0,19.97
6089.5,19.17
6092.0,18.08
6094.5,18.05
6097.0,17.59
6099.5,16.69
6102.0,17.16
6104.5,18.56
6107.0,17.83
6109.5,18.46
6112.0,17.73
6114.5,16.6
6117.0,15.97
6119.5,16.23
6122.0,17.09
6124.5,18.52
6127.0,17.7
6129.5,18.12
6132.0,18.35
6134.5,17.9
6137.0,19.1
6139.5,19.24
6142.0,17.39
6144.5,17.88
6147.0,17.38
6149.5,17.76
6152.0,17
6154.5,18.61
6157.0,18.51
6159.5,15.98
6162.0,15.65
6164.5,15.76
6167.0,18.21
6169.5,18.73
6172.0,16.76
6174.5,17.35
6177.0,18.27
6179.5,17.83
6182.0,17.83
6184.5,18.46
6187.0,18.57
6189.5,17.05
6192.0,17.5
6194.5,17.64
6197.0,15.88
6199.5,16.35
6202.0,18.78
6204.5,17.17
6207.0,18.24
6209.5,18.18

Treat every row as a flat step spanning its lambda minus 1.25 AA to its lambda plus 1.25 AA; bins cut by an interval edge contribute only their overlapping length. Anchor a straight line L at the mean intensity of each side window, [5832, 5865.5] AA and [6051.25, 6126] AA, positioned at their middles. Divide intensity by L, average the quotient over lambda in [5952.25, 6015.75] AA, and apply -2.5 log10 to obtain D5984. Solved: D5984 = 0.04 mag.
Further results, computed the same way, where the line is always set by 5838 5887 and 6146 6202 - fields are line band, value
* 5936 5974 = 0.030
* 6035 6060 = -0.075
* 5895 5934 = 0.124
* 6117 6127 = 0.032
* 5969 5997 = 0.028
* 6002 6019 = -0.012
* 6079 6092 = -0.062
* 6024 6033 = -0.033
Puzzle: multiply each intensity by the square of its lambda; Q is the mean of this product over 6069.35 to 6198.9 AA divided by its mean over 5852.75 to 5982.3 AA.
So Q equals 1.09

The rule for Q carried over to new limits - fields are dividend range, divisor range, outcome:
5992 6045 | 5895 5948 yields 1.12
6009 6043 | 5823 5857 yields 1.00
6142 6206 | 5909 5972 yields 1.08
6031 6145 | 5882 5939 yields 1.19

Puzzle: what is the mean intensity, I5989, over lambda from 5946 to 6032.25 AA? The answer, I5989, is 18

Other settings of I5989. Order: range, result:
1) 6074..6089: 18.6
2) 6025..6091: 18.9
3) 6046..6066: 19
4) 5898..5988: 17.5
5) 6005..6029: 18.2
